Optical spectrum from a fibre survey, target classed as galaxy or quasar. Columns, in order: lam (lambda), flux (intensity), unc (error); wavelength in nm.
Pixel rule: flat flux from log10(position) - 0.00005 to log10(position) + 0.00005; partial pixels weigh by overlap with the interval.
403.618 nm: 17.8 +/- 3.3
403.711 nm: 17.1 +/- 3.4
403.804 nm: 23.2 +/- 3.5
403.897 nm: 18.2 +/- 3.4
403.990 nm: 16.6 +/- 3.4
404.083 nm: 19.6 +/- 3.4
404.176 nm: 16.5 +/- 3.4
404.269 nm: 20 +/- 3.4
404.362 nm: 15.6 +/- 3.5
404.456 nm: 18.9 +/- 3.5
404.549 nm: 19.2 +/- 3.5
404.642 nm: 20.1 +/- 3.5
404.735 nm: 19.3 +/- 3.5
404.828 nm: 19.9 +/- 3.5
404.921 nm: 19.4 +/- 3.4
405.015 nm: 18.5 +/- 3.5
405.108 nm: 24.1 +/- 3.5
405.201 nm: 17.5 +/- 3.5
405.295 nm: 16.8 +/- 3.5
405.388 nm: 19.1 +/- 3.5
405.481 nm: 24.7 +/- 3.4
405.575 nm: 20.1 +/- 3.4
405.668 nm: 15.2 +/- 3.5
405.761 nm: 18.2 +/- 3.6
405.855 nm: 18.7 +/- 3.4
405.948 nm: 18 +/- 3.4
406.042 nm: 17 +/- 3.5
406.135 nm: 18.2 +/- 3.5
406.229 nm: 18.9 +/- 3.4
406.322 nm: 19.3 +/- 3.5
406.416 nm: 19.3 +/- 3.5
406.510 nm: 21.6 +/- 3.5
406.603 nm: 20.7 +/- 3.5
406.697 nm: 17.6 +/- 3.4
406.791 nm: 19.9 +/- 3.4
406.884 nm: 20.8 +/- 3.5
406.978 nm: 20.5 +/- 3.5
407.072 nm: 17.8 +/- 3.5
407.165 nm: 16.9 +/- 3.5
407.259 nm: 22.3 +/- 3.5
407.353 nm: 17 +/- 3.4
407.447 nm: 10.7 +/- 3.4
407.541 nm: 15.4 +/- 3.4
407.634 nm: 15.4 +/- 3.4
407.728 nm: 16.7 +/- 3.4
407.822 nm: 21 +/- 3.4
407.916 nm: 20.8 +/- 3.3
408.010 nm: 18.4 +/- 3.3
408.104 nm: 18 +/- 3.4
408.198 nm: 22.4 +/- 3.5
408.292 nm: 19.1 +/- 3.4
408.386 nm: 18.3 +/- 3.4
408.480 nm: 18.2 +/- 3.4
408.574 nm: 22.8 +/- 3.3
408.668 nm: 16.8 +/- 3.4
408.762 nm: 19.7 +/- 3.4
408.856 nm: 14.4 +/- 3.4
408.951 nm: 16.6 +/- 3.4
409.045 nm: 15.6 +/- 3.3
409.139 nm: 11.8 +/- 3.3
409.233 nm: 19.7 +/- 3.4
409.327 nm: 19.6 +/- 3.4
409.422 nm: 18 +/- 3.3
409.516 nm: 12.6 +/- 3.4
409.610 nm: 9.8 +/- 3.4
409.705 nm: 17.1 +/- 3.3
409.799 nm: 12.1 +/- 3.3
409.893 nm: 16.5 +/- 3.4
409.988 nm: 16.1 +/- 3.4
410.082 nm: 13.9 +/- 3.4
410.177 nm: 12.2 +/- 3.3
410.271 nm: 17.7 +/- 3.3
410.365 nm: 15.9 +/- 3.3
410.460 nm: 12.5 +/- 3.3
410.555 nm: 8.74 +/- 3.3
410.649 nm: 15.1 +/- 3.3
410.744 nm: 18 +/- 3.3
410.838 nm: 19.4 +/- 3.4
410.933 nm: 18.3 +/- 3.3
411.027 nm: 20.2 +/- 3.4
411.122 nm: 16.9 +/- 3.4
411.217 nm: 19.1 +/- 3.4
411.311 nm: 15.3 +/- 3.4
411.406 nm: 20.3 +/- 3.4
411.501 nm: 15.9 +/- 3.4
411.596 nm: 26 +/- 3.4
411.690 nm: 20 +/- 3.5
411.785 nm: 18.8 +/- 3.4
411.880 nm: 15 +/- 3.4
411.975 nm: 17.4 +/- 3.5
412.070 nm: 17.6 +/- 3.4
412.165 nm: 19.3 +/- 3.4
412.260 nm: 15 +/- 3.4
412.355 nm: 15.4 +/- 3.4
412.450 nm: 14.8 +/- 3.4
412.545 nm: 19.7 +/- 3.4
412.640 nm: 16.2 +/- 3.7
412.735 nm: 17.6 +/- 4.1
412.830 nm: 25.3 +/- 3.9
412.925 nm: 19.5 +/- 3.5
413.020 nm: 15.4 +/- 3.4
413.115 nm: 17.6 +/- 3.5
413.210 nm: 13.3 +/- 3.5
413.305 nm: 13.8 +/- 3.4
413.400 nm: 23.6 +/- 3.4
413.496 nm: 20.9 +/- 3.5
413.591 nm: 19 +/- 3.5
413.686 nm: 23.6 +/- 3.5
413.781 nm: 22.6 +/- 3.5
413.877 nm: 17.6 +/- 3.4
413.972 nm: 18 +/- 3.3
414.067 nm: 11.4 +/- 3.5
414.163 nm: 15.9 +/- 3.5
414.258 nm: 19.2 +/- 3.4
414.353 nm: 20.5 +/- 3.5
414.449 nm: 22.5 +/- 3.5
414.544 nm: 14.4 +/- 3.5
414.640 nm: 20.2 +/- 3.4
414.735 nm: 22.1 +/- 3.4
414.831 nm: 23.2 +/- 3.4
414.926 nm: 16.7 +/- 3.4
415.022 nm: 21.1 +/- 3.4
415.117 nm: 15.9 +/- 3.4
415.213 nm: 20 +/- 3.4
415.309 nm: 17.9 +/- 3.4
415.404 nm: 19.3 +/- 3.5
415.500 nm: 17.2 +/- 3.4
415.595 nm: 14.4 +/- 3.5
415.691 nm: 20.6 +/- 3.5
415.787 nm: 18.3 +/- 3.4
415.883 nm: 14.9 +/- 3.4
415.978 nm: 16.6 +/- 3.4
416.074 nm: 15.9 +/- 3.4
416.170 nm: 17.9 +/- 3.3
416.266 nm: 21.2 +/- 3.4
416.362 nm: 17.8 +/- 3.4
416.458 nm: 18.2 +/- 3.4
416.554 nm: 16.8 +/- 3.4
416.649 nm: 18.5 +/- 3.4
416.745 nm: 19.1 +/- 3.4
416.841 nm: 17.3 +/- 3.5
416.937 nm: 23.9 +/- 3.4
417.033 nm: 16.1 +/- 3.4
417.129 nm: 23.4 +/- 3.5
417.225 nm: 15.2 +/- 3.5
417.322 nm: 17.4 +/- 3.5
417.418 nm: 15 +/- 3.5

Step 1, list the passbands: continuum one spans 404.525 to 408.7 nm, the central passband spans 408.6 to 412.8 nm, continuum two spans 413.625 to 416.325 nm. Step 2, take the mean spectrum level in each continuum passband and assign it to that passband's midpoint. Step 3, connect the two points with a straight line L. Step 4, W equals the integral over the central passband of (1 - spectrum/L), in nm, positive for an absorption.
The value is 0.47 nm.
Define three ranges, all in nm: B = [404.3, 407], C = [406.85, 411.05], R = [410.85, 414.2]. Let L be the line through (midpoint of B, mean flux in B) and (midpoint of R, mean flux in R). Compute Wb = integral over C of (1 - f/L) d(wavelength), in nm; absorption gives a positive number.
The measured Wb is 0.42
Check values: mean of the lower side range 19.2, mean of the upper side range 18.2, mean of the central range 16.9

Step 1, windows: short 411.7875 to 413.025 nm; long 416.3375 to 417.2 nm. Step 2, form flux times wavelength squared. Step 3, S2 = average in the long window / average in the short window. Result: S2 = 1.1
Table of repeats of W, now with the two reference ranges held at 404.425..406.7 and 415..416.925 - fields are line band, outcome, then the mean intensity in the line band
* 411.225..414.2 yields 0.04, 18.1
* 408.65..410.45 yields 0.31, 15.5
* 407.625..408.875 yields 0.00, 18.9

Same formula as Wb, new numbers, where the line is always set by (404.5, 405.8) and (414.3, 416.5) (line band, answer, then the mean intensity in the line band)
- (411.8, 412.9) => 0.07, 17.6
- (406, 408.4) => 0.08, 18.6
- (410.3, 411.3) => 0.14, 16.4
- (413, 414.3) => 0.05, 18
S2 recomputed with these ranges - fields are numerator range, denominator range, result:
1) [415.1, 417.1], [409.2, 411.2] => 1.18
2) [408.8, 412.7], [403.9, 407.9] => 0.90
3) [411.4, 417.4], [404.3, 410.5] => 1.07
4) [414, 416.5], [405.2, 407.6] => 1.02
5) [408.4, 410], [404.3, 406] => 0.87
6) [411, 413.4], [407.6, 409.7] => 1.04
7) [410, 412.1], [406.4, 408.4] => 0.93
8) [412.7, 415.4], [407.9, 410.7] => 1.19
